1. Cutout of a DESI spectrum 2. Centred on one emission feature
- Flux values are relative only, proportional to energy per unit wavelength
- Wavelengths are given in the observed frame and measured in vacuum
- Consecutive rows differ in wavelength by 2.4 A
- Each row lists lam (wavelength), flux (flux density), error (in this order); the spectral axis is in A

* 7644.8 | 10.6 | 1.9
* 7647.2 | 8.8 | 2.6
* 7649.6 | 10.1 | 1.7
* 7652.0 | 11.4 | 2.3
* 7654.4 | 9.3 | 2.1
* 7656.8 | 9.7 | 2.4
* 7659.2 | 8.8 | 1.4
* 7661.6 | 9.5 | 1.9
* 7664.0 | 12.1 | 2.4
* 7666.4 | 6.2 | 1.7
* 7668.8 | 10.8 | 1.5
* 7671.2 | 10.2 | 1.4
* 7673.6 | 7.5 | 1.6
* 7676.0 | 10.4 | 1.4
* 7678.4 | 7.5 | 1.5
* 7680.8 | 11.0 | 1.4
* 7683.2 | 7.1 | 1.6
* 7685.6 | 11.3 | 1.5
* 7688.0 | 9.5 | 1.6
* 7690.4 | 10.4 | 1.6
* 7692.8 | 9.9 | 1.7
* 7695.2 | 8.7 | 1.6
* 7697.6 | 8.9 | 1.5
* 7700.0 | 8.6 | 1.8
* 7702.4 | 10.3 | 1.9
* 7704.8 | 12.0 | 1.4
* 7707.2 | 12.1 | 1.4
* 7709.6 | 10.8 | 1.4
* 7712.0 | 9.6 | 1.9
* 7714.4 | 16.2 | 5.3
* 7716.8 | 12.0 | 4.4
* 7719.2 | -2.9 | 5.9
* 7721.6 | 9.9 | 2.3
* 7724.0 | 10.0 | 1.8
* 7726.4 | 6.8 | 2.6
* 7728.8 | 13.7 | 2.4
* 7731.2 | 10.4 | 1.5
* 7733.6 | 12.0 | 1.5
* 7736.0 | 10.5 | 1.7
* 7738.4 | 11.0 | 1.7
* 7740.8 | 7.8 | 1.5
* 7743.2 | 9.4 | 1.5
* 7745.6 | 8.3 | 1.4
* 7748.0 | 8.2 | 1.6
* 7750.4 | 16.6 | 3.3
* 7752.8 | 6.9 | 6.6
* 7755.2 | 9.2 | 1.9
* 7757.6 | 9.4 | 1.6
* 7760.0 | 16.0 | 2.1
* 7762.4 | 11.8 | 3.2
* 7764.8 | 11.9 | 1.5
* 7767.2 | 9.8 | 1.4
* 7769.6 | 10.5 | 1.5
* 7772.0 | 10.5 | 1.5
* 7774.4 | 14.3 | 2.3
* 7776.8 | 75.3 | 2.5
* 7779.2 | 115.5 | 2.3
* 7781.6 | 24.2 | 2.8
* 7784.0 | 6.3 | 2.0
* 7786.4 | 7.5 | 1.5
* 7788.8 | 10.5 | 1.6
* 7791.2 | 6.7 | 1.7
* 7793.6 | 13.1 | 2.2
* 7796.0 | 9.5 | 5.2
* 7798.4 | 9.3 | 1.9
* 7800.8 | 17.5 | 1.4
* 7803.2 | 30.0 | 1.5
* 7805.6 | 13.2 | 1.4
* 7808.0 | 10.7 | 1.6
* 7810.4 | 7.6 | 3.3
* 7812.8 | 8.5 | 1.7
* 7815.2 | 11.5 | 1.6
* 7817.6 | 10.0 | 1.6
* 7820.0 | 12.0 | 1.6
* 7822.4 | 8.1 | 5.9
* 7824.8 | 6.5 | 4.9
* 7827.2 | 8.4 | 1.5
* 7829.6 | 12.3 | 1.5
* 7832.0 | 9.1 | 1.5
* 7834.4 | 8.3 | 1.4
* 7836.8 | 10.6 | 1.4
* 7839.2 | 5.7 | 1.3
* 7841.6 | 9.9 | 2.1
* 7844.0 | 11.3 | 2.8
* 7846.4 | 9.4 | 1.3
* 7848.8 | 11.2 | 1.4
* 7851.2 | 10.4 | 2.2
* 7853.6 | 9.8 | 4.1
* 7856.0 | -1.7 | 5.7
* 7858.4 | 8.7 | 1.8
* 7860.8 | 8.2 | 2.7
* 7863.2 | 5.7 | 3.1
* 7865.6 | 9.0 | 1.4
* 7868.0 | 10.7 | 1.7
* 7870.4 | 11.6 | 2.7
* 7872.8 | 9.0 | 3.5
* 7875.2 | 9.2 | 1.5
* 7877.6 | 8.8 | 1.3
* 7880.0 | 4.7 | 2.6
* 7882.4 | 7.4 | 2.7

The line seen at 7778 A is Halpha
